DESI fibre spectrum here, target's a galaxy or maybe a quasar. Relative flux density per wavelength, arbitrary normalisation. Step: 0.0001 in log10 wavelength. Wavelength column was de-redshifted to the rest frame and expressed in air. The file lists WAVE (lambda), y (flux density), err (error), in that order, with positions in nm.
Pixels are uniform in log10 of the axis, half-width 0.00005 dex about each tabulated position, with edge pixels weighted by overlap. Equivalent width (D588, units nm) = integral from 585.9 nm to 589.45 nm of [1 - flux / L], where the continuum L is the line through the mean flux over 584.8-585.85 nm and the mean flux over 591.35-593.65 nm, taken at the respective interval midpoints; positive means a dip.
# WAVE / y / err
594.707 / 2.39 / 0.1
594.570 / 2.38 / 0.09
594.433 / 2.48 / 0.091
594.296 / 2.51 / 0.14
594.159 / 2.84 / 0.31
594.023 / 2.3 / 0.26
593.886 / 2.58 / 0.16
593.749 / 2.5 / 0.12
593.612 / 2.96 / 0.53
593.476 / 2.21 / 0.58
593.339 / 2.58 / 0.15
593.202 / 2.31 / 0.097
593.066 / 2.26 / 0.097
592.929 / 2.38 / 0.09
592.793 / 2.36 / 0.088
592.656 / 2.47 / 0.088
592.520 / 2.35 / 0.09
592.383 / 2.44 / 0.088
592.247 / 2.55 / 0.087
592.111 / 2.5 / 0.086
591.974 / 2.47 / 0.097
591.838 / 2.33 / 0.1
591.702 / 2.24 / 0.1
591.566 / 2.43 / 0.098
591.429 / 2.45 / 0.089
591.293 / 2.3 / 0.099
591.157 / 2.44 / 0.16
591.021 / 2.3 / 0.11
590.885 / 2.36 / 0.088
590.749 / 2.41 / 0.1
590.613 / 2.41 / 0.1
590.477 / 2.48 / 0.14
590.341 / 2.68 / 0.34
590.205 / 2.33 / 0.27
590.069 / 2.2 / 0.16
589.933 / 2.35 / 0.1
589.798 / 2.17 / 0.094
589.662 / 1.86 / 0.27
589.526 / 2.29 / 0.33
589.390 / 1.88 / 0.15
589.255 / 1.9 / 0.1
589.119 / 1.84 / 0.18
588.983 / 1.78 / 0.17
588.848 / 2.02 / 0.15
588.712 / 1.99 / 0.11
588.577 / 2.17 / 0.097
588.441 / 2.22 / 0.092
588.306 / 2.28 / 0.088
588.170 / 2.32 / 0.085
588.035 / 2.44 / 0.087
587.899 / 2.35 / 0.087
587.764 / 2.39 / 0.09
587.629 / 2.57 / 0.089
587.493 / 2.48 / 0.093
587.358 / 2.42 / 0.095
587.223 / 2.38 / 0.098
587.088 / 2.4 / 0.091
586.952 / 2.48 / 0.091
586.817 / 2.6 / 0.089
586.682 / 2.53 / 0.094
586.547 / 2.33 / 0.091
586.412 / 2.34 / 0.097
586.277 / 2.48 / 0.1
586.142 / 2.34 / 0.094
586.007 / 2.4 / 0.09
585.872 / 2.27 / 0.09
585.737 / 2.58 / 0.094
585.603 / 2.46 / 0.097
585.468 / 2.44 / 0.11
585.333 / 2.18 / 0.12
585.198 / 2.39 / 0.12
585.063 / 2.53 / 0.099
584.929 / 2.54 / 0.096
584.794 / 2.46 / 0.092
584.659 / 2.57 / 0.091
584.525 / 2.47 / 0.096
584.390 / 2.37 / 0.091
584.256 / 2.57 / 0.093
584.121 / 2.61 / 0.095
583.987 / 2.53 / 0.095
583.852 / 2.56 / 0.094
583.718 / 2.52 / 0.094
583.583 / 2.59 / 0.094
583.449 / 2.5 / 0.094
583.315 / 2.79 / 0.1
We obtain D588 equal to 0.22 nm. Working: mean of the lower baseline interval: 2.44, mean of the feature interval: 2.28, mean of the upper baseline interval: 2.42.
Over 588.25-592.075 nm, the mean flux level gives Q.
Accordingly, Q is 2.24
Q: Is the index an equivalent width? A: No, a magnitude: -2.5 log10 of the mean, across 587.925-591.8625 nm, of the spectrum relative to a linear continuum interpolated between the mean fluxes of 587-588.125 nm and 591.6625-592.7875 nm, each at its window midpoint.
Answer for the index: 0.087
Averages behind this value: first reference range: 2.43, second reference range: 2.42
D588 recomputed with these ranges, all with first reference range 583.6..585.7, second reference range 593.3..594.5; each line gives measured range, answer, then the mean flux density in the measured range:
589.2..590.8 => 0.17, 2.25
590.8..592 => 0.08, 2.37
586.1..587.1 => 0.02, 2.44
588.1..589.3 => 0.22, 2.06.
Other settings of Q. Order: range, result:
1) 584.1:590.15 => 2.32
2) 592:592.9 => 2.44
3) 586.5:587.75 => 2.46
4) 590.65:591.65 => 2.38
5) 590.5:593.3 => 2.39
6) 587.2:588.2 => 2.42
